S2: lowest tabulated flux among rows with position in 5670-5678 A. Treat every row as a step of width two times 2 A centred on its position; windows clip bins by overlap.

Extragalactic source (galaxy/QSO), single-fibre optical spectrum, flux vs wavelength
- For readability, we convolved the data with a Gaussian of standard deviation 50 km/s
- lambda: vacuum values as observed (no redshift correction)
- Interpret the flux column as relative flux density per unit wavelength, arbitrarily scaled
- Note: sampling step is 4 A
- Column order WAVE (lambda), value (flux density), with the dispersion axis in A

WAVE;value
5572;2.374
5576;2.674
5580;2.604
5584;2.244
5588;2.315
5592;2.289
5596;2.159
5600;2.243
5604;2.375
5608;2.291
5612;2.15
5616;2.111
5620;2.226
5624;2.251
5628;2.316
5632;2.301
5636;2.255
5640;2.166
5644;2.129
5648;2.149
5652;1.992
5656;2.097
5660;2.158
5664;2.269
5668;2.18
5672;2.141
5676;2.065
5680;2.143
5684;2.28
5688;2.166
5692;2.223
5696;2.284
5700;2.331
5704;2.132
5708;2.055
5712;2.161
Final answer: 2.065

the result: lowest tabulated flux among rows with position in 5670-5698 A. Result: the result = 2.065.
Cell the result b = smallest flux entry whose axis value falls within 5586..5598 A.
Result 2.159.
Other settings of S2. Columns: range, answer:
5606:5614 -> 2.15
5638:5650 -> 2.129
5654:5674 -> 2.097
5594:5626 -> 2.111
